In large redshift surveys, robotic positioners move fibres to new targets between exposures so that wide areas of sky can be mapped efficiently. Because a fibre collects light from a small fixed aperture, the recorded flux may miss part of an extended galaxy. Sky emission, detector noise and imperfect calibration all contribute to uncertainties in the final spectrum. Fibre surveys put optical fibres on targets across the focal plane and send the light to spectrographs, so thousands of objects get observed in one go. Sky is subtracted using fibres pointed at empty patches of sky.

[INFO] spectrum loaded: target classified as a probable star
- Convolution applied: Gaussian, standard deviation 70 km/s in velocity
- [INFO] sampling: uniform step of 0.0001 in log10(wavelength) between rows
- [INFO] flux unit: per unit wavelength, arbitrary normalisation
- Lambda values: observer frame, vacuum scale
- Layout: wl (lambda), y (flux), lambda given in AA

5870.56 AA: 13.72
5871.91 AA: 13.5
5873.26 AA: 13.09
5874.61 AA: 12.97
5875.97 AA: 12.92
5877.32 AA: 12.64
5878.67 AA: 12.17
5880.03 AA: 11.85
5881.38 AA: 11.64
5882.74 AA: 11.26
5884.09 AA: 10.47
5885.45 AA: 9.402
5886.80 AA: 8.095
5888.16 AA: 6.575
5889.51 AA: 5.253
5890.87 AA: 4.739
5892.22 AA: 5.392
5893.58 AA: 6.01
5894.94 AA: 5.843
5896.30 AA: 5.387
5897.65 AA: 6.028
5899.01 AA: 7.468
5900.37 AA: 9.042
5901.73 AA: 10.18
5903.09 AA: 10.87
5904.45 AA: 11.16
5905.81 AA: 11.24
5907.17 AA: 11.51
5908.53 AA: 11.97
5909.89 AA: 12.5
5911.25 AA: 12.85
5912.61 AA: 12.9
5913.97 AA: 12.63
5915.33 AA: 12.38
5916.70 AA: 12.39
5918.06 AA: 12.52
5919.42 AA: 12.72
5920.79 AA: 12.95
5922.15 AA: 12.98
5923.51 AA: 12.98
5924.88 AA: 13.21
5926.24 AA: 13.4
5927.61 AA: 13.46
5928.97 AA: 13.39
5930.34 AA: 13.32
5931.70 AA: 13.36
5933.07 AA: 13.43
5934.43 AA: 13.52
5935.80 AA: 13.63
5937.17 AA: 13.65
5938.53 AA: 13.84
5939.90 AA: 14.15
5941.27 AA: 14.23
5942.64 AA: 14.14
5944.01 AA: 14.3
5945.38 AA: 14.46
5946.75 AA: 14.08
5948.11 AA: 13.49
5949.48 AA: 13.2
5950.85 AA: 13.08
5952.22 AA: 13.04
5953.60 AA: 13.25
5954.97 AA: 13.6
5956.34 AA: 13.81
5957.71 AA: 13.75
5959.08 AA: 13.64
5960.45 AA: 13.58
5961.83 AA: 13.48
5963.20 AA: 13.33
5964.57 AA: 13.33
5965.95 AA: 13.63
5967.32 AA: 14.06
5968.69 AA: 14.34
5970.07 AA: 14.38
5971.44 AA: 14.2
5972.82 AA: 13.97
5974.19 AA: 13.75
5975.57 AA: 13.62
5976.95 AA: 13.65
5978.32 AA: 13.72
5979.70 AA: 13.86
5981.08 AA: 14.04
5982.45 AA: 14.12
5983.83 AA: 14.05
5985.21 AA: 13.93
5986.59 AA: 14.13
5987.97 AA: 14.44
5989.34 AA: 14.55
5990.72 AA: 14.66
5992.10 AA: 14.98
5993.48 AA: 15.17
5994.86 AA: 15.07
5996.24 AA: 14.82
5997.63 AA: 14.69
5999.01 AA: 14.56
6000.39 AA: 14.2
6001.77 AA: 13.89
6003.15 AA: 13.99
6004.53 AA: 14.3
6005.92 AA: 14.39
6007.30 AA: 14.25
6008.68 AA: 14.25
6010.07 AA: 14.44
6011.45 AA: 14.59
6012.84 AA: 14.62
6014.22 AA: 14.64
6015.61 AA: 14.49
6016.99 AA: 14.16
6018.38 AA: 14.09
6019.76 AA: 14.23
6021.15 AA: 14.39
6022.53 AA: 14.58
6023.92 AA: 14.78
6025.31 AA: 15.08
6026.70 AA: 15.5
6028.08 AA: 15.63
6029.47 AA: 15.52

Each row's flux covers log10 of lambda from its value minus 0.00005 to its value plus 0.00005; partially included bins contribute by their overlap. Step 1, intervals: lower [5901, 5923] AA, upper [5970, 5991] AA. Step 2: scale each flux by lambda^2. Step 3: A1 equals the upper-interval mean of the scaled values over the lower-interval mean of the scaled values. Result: 1.19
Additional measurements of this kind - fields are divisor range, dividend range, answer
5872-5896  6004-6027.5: 1.61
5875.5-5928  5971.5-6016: 1.41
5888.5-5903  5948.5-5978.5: 2.08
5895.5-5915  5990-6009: 1.44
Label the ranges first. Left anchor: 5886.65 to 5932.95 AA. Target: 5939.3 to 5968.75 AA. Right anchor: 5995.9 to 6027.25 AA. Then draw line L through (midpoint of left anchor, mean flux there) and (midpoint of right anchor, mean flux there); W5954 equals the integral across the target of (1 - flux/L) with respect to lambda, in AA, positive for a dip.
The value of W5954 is -3.53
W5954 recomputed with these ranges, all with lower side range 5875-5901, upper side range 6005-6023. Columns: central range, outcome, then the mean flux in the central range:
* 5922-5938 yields -4.4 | 13.4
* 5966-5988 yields -2.3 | 14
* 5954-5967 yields -1.8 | 13.6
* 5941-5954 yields -2.8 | 13.7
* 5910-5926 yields -4.5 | 12.8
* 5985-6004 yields -1.5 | 14.5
